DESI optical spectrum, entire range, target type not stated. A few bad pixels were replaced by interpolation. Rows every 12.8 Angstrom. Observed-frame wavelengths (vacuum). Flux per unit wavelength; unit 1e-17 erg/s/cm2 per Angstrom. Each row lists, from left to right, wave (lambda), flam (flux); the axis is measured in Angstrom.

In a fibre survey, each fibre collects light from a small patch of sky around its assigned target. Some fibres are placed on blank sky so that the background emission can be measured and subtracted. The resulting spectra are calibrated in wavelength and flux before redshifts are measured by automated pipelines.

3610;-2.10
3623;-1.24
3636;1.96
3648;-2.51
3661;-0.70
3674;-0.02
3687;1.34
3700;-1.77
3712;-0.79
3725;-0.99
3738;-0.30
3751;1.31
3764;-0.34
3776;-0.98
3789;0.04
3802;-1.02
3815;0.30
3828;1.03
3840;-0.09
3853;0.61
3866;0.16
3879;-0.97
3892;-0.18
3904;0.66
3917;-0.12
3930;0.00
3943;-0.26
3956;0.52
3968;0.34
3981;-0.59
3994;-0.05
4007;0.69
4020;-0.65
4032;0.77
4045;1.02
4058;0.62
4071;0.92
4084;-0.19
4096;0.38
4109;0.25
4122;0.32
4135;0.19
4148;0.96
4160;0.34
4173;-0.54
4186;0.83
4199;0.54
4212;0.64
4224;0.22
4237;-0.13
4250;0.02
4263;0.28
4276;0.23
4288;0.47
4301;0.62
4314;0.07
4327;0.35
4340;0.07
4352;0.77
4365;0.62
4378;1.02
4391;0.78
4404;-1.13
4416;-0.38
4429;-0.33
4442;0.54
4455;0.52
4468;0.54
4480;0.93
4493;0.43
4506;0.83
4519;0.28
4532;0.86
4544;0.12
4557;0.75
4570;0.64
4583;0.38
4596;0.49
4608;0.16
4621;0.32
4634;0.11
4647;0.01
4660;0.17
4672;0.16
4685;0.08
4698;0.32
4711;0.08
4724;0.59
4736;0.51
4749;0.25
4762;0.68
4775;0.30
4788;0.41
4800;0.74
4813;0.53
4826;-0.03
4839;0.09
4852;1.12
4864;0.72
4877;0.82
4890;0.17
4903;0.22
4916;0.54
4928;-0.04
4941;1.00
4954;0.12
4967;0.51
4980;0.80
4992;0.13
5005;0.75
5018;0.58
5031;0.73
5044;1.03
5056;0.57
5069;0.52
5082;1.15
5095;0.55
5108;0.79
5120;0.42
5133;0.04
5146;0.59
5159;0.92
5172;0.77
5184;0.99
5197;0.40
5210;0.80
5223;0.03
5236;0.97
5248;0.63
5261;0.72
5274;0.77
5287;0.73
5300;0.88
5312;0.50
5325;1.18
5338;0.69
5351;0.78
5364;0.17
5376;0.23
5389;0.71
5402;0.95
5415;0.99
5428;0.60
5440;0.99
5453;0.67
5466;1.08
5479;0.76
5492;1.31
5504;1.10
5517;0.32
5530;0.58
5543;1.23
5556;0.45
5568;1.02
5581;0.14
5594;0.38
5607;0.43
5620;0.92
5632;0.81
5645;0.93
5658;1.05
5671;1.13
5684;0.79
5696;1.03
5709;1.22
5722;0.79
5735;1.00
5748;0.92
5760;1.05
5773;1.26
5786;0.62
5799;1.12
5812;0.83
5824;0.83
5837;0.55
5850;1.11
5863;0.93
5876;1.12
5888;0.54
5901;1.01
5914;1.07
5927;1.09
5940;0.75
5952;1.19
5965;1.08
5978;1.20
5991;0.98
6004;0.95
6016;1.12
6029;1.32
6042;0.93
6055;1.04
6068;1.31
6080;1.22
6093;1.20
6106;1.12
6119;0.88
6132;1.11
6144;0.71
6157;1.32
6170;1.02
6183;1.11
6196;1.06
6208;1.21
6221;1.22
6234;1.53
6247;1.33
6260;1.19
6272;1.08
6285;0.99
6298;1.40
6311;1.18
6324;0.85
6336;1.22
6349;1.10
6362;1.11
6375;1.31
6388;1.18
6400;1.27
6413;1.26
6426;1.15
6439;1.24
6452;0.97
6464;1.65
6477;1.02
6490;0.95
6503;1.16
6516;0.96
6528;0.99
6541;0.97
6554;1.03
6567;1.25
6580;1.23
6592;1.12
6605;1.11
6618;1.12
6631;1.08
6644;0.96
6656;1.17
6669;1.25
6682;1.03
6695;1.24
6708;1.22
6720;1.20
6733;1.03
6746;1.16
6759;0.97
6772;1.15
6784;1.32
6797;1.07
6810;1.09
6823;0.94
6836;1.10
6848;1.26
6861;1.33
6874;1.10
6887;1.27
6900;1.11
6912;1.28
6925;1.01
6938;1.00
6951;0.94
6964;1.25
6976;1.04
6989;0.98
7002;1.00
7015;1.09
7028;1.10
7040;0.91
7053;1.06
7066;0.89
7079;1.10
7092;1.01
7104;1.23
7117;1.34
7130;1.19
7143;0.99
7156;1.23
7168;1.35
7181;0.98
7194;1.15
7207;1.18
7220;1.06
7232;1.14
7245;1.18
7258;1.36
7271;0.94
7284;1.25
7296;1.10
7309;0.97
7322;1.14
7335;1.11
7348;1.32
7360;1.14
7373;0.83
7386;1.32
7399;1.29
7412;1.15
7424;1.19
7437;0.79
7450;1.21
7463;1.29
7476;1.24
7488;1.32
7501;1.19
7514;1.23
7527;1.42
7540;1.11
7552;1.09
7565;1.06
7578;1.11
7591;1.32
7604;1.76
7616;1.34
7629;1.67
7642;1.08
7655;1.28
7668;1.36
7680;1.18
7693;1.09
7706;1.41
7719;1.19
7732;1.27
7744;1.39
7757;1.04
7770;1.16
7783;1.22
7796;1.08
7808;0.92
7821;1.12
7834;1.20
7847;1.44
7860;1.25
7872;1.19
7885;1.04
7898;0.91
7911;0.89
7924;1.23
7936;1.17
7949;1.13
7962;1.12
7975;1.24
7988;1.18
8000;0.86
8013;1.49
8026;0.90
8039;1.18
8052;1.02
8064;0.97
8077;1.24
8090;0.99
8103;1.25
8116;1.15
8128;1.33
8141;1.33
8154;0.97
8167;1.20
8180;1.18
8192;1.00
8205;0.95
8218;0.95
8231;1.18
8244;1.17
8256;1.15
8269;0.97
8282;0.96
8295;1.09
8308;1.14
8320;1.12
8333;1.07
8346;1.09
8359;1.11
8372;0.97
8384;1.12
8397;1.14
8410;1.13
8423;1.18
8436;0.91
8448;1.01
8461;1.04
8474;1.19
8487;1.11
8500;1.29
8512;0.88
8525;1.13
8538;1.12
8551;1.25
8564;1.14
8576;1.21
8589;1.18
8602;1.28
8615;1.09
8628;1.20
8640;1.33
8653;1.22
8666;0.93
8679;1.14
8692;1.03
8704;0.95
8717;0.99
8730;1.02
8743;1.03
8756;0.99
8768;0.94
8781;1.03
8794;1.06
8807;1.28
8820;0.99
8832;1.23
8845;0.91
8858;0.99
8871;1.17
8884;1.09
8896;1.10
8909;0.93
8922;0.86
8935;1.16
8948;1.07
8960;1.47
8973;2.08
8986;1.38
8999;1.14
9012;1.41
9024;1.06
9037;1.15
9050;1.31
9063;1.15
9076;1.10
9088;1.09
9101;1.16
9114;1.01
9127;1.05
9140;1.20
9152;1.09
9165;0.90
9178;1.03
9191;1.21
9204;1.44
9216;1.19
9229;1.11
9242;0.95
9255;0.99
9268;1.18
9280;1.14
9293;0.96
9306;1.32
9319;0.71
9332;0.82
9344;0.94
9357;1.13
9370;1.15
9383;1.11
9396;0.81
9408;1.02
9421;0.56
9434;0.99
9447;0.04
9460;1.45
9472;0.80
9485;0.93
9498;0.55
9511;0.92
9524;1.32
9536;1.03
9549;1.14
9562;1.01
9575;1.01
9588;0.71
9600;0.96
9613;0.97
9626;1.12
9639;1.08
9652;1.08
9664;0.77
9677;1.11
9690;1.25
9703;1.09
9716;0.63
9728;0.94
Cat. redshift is 0.37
